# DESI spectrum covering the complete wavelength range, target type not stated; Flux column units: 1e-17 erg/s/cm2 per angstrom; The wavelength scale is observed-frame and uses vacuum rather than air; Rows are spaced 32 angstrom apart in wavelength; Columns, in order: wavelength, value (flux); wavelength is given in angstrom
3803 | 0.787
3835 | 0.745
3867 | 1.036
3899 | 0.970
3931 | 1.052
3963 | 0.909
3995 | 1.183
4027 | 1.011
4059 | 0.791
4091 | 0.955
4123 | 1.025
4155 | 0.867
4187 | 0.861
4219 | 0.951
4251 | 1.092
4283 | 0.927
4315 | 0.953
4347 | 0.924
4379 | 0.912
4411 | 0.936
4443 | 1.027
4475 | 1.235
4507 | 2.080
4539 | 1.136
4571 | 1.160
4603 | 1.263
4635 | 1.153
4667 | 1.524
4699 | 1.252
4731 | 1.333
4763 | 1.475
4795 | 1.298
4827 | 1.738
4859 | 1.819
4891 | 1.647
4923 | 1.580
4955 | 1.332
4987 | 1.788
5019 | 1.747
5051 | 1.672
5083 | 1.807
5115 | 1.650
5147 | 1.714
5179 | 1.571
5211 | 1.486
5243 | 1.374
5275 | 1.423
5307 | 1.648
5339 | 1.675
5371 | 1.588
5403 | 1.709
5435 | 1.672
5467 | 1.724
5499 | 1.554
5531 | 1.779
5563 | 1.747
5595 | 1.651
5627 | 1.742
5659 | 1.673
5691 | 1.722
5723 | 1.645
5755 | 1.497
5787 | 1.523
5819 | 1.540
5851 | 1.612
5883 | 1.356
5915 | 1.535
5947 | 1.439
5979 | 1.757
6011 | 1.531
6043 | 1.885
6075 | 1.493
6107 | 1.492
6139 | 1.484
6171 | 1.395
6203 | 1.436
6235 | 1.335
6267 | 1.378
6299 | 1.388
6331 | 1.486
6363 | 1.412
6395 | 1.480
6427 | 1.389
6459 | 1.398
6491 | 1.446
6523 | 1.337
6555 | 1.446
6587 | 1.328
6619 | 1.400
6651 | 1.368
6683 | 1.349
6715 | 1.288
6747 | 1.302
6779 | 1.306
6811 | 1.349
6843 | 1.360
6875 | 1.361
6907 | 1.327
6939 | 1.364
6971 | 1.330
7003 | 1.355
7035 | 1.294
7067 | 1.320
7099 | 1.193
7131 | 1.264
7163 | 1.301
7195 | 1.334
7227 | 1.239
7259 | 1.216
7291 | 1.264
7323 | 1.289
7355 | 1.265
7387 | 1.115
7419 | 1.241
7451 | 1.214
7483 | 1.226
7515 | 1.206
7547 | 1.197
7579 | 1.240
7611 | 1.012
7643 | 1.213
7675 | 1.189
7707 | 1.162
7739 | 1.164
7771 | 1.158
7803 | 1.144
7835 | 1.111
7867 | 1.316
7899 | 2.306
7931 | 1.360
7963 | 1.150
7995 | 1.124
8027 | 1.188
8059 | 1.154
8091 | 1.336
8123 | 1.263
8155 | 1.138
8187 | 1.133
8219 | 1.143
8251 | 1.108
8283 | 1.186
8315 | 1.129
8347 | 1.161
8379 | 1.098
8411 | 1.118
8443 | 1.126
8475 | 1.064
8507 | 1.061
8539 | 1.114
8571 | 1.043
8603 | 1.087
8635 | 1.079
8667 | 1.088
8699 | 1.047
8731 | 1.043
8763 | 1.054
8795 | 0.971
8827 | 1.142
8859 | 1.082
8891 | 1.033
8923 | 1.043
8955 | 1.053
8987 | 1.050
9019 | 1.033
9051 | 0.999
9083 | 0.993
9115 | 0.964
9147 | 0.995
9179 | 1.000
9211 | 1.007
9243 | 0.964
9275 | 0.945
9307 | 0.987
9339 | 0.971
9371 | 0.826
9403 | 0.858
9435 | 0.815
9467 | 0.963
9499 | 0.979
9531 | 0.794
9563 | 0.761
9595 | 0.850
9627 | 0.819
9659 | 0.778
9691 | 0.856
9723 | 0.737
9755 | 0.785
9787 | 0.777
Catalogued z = 0.205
